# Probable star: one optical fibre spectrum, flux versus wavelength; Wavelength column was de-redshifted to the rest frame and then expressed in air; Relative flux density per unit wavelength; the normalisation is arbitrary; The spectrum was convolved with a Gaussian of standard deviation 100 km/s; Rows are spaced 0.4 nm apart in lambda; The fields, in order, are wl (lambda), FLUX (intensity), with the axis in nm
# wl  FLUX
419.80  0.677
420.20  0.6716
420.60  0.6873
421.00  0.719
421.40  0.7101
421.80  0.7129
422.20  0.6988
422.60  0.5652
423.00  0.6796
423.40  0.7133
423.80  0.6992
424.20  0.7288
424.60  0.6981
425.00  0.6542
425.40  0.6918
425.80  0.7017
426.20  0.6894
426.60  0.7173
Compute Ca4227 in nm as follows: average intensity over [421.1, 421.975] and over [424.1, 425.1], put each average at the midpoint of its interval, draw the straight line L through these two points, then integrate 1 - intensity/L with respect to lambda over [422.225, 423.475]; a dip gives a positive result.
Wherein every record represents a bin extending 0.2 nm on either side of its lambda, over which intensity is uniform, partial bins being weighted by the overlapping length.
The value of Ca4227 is 0.09 nm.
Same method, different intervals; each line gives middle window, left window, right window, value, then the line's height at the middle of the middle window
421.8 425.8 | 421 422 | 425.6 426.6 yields 0.13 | 0.706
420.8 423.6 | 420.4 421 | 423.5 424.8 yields 0.07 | 0.703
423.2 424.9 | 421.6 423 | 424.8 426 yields -0.08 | 0.674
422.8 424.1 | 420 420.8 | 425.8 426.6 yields -0.02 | 0.69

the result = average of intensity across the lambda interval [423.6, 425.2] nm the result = 0.695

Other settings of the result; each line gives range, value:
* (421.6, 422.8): 0.659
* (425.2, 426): 0.697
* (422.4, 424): 0.664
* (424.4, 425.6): 0.681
